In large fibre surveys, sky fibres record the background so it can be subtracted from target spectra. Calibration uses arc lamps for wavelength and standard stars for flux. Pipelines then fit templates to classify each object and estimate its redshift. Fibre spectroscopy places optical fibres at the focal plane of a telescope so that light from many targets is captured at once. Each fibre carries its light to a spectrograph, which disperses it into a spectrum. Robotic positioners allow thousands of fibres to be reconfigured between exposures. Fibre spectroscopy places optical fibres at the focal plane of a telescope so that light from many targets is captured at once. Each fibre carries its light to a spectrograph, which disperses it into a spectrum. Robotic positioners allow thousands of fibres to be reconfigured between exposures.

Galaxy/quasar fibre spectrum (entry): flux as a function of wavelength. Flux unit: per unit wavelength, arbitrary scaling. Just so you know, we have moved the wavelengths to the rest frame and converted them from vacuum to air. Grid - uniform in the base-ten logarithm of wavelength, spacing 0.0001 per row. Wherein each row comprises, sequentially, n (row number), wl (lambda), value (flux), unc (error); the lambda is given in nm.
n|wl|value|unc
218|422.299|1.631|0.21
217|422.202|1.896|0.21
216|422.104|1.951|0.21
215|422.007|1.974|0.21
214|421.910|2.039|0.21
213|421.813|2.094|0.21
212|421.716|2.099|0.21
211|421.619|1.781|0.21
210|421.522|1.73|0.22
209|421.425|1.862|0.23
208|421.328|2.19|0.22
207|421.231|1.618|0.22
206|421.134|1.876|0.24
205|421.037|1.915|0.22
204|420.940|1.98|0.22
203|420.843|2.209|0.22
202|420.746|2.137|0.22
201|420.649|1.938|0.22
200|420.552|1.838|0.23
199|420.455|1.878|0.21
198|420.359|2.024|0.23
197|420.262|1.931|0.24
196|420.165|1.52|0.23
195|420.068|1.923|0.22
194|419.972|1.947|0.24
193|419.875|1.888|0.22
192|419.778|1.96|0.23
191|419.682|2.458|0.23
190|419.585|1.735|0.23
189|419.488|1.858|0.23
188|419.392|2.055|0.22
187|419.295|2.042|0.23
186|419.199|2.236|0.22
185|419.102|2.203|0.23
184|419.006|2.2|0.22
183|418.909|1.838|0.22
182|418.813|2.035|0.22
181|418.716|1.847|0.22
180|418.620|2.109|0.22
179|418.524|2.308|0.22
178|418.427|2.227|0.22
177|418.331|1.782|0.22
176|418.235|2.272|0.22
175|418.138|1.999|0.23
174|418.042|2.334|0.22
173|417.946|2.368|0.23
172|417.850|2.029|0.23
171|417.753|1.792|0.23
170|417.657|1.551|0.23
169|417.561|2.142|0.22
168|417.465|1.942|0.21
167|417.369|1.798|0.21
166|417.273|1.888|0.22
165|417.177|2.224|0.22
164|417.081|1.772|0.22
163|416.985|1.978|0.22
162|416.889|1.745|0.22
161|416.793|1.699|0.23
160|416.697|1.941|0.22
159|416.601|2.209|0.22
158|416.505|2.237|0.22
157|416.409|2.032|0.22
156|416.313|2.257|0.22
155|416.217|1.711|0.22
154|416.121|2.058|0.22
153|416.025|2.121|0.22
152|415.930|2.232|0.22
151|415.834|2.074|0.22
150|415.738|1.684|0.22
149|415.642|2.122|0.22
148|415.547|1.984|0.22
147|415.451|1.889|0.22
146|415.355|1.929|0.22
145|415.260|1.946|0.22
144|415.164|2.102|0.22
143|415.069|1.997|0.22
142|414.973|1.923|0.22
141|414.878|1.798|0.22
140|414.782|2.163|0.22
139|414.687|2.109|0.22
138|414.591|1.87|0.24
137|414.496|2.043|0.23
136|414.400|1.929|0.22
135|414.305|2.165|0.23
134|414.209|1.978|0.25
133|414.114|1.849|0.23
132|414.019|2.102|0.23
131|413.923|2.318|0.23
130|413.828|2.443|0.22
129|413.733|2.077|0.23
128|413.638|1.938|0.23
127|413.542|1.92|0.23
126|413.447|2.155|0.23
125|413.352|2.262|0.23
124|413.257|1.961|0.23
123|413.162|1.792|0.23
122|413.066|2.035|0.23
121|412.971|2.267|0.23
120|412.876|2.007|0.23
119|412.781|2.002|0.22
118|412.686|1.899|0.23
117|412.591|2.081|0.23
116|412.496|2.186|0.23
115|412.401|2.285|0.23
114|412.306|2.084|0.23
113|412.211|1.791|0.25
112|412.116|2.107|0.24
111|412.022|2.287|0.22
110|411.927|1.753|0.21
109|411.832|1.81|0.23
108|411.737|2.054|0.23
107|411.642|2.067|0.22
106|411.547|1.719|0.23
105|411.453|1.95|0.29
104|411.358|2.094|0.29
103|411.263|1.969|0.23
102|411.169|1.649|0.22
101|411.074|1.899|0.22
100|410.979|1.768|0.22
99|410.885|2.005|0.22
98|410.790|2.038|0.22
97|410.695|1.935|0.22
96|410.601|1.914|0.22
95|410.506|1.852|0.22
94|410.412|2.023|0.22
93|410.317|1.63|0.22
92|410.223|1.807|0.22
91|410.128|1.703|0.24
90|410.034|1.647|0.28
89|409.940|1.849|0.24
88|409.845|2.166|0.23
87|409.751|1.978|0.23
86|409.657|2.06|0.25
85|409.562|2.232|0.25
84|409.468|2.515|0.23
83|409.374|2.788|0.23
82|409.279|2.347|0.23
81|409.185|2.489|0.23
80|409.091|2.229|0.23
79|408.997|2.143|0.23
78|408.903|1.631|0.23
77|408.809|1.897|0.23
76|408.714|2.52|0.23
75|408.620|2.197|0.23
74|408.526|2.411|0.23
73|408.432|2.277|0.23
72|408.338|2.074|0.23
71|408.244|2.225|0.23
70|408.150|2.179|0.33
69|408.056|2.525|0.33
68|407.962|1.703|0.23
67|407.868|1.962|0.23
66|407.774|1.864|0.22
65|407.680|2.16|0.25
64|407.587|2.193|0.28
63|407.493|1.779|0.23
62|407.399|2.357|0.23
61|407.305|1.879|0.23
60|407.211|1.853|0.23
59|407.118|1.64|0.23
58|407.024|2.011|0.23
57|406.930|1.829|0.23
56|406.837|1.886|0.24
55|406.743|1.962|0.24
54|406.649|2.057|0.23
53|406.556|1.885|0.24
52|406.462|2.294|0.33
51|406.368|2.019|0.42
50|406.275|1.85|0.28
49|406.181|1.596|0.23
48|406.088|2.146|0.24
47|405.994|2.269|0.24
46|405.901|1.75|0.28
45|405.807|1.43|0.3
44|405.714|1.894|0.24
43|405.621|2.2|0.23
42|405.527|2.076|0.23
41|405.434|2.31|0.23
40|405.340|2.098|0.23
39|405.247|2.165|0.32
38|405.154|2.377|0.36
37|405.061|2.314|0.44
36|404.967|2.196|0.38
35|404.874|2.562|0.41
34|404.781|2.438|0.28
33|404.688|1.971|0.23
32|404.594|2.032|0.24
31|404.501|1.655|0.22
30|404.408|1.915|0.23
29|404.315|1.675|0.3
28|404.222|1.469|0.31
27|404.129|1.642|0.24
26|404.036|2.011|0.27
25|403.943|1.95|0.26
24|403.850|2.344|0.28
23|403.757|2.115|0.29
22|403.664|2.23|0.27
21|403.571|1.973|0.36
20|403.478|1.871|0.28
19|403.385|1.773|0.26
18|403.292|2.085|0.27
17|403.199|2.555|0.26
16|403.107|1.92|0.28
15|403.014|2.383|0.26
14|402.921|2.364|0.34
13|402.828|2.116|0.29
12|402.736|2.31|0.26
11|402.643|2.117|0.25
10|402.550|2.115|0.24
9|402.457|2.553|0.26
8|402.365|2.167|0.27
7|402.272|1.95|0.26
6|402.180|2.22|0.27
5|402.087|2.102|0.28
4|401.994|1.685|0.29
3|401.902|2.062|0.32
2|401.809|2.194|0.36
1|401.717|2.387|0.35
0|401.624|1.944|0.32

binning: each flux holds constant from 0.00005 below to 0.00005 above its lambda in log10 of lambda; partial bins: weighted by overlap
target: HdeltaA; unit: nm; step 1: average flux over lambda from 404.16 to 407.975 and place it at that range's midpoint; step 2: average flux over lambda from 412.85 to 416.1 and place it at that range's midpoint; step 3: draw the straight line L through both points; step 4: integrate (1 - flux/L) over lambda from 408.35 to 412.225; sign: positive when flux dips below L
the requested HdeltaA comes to -0.03 nm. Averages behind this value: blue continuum 1.99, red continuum 2.04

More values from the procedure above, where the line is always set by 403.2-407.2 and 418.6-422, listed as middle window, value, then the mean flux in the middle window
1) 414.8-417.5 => 0.004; 1.98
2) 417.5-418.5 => -0.040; 2.05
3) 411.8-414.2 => -0.085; 2.06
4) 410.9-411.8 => 0.037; 1.91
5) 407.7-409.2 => -0.106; 2.14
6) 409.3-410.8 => -0.015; 2.01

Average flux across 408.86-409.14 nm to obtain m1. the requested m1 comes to 2.01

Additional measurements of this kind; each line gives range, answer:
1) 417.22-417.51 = 1.88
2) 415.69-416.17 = 2.03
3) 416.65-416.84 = 1.82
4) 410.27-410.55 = 1.84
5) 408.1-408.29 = 2.21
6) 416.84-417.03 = 1.86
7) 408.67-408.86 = 2.18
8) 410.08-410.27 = 1.76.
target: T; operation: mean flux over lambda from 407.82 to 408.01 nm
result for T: 1.83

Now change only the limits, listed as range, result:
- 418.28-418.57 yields 2.11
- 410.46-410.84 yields 1.93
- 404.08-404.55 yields 1.68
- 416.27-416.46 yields 2.14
